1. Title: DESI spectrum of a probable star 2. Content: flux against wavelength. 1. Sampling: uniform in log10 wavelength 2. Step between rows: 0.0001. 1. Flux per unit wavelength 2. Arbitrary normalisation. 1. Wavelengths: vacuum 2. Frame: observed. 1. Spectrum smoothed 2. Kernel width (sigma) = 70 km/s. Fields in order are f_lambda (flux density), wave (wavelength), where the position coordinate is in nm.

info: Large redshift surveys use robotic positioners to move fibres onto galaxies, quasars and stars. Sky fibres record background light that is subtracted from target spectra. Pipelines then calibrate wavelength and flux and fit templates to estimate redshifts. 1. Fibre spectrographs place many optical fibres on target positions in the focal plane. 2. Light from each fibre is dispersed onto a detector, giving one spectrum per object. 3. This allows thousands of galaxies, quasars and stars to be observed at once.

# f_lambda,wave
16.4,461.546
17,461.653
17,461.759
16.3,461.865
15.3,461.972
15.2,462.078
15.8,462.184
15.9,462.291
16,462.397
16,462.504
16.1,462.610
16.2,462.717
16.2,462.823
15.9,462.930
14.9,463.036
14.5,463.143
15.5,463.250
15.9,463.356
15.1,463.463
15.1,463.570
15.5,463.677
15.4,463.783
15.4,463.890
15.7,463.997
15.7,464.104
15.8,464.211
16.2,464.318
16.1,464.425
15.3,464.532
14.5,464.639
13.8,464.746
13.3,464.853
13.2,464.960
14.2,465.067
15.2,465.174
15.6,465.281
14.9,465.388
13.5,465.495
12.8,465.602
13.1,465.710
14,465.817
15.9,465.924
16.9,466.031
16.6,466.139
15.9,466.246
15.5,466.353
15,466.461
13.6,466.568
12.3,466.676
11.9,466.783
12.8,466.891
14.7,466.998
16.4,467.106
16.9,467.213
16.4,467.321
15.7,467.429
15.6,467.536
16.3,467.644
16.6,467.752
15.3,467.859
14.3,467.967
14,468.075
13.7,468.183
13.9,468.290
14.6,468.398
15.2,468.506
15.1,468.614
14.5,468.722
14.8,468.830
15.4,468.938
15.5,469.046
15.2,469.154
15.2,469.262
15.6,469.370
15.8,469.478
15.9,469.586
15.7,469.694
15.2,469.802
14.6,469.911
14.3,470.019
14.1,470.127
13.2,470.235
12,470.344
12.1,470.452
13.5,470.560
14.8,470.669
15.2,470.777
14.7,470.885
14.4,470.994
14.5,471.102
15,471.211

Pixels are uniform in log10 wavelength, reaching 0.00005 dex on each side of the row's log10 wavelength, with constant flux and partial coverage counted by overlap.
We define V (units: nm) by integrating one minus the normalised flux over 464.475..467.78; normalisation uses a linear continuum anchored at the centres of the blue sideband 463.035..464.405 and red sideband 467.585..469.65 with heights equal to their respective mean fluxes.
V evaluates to 0.110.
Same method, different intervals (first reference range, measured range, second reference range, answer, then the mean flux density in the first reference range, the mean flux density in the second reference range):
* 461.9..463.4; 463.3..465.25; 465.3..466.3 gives 0.024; 15.7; 14.9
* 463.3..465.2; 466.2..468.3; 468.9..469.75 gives 0.069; 15.1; 15.6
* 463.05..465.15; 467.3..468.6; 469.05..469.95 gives 0.018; 15.1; 15.4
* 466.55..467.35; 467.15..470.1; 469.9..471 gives -0.234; 14.3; 13.9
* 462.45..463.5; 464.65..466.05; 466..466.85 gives 0.061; 15.6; 14.6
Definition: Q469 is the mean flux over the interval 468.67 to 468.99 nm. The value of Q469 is 14.9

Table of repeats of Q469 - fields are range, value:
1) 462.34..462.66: 16.1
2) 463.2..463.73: 15.4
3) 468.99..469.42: 15.4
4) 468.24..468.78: 14.7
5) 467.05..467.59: 16.2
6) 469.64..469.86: 15.4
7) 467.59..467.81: 16.4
